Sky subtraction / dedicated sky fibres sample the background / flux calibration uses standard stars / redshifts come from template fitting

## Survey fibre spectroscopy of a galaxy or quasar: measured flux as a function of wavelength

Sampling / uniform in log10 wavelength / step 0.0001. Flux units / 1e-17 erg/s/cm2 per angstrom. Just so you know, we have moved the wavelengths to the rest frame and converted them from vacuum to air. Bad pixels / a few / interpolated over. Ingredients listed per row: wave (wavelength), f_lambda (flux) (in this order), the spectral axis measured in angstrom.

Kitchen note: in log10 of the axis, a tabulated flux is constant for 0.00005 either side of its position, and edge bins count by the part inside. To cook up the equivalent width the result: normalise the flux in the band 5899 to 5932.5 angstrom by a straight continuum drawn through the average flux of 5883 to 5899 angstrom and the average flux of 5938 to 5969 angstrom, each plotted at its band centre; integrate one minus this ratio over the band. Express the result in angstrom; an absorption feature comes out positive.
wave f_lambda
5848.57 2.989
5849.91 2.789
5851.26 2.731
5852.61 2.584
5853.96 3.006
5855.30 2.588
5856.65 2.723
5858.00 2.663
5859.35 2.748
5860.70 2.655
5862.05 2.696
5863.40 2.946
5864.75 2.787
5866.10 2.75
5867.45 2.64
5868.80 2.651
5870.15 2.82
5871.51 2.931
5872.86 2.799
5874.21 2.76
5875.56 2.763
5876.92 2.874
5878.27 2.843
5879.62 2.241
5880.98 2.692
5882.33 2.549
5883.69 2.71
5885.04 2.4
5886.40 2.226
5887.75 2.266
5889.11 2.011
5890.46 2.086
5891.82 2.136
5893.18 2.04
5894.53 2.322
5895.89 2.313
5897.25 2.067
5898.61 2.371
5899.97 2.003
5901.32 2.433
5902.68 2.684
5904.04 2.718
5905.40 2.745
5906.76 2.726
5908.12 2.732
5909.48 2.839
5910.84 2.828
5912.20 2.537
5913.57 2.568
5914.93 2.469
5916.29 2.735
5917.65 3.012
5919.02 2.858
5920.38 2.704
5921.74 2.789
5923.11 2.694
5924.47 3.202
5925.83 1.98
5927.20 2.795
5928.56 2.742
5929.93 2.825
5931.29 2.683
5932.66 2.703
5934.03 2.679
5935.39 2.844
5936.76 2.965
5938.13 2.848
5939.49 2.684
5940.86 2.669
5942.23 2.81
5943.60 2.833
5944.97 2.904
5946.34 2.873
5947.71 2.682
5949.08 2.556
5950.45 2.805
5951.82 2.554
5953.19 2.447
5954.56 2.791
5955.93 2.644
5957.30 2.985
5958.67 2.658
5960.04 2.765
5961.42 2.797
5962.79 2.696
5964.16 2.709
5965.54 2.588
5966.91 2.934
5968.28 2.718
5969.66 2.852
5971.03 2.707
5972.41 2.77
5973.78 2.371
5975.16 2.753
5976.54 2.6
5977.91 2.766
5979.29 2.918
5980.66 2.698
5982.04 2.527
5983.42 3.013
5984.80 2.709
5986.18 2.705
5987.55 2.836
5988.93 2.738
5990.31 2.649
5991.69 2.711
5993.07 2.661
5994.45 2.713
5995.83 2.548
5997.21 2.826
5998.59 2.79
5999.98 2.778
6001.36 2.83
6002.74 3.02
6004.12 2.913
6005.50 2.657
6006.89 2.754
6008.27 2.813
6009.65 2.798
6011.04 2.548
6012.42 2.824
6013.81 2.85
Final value -3.3 angstrom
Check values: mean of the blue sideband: 2.24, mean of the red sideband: 2.74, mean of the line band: 2.68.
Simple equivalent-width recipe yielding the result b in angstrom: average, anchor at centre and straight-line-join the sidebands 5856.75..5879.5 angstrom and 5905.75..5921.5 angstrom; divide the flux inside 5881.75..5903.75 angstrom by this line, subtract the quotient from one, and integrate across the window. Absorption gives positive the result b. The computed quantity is 3.6 angstrom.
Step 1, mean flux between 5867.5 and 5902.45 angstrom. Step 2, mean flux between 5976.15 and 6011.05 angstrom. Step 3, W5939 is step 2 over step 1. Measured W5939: 1.1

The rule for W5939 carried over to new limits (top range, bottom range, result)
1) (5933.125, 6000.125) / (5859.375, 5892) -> 1.05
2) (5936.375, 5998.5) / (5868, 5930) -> 1.06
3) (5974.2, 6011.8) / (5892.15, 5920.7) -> 1.08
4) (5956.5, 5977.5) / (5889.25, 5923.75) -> 1.08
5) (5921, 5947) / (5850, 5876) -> 1.00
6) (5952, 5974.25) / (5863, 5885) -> 1.00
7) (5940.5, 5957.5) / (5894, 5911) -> 1.09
